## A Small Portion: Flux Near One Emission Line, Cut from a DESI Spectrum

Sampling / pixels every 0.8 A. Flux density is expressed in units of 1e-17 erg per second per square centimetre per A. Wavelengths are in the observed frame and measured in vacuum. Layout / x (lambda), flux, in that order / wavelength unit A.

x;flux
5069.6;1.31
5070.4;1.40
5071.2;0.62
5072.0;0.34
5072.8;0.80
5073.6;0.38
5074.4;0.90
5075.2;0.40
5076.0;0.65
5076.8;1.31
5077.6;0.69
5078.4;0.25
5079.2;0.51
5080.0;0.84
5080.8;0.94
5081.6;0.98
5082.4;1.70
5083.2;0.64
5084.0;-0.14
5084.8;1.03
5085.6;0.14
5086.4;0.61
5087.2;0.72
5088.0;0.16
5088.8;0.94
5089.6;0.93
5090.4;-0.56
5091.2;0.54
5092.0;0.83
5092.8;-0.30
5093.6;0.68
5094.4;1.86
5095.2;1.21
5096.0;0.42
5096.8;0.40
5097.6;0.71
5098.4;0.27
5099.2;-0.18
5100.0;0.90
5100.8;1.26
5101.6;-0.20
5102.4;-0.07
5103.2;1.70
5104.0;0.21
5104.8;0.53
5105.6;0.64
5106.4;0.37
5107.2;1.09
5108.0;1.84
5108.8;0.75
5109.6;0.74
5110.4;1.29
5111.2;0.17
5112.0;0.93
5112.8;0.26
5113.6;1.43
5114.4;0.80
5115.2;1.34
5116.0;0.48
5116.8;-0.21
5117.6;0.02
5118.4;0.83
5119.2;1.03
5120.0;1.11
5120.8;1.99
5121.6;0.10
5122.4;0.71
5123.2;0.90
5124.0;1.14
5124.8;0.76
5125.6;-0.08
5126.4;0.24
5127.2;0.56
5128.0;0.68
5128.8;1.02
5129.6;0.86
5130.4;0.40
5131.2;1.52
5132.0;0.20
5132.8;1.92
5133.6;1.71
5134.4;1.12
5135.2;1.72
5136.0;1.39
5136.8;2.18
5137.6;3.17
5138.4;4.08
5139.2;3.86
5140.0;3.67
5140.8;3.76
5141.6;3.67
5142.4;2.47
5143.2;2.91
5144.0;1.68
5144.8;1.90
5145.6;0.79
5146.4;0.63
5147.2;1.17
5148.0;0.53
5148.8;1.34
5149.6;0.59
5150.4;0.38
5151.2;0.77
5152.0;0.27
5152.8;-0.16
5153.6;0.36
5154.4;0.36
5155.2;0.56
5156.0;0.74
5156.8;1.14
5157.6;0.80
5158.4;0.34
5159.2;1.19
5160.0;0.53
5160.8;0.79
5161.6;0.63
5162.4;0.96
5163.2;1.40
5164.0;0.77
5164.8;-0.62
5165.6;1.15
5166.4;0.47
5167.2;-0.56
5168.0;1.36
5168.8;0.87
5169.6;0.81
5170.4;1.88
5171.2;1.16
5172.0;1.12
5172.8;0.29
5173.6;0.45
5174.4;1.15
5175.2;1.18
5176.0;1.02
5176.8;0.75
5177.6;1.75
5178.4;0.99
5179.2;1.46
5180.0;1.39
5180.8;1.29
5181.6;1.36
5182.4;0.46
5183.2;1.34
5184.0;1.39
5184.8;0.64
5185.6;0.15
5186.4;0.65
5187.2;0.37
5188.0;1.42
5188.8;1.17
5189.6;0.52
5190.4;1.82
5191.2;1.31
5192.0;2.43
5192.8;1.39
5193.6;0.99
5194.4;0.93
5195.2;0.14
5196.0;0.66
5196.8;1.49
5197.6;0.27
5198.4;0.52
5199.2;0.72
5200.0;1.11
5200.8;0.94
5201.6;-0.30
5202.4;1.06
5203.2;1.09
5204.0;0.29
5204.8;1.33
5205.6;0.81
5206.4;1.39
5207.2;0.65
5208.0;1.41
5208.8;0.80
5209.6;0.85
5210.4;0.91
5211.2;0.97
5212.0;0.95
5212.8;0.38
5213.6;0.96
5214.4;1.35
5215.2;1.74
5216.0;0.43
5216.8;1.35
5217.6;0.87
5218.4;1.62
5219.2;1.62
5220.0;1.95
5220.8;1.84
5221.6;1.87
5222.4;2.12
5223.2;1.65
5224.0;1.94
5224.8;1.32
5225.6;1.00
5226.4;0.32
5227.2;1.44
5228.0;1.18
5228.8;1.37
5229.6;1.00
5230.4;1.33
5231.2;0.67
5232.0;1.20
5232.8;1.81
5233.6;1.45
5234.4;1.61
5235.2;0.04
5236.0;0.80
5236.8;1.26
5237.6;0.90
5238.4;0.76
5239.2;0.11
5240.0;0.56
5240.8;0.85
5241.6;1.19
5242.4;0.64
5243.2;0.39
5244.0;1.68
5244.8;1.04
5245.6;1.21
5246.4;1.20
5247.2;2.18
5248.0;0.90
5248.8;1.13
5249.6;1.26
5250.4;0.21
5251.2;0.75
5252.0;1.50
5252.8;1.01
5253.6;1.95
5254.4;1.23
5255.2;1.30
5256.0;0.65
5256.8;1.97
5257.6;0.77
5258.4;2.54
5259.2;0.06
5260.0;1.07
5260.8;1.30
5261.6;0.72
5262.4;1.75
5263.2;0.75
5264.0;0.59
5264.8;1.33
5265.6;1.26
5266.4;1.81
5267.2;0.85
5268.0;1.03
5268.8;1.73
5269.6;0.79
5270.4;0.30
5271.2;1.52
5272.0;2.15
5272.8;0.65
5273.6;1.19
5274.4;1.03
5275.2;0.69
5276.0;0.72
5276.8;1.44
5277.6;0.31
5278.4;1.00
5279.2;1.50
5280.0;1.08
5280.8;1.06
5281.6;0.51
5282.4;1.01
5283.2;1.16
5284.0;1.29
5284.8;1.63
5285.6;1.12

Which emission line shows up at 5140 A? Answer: [O II]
